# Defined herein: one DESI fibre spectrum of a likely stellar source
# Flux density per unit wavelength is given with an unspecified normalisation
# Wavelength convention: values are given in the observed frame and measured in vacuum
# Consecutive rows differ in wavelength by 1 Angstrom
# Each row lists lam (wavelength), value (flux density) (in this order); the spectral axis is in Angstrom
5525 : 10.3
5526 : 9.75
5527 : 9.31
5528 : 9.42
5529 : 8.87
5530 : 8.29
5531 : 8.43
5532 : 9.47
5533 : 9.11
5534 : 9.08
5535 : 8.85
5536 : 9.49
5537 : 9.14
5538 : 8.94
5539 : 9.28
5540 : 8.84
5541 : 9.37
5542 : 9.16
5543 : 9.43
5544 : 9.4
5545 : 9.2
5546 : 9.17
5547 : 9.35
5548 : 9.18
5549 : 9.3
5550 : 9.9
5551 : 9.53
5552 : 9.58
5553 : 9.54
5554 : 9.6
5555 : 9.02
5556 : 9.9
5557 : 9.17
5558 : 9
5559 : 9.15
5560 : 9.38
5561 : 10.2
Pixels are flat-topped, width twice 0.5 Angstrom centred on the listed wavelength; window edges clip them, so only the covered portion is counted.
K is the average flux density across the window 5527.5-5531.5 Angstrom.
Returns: 8.75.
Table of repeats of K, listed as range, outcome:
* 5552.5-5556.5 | 9.52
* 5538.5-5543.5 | 9.22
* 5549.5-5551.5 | 9.71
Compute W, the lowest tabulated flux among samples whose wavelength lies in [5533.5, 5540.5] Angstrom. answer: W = 8.84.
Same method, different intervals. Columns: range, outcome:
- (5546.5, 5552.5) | 9.18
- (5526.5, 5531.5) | 8.29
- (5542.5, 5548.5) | 9.17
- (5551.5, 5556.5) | 9.02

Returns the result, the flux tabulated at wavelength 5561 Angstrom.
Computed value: 10.2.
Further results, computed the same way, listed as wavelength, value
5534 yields 9.08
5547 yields 9.35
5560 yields 9.38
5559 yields 9.15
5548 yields 9.18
